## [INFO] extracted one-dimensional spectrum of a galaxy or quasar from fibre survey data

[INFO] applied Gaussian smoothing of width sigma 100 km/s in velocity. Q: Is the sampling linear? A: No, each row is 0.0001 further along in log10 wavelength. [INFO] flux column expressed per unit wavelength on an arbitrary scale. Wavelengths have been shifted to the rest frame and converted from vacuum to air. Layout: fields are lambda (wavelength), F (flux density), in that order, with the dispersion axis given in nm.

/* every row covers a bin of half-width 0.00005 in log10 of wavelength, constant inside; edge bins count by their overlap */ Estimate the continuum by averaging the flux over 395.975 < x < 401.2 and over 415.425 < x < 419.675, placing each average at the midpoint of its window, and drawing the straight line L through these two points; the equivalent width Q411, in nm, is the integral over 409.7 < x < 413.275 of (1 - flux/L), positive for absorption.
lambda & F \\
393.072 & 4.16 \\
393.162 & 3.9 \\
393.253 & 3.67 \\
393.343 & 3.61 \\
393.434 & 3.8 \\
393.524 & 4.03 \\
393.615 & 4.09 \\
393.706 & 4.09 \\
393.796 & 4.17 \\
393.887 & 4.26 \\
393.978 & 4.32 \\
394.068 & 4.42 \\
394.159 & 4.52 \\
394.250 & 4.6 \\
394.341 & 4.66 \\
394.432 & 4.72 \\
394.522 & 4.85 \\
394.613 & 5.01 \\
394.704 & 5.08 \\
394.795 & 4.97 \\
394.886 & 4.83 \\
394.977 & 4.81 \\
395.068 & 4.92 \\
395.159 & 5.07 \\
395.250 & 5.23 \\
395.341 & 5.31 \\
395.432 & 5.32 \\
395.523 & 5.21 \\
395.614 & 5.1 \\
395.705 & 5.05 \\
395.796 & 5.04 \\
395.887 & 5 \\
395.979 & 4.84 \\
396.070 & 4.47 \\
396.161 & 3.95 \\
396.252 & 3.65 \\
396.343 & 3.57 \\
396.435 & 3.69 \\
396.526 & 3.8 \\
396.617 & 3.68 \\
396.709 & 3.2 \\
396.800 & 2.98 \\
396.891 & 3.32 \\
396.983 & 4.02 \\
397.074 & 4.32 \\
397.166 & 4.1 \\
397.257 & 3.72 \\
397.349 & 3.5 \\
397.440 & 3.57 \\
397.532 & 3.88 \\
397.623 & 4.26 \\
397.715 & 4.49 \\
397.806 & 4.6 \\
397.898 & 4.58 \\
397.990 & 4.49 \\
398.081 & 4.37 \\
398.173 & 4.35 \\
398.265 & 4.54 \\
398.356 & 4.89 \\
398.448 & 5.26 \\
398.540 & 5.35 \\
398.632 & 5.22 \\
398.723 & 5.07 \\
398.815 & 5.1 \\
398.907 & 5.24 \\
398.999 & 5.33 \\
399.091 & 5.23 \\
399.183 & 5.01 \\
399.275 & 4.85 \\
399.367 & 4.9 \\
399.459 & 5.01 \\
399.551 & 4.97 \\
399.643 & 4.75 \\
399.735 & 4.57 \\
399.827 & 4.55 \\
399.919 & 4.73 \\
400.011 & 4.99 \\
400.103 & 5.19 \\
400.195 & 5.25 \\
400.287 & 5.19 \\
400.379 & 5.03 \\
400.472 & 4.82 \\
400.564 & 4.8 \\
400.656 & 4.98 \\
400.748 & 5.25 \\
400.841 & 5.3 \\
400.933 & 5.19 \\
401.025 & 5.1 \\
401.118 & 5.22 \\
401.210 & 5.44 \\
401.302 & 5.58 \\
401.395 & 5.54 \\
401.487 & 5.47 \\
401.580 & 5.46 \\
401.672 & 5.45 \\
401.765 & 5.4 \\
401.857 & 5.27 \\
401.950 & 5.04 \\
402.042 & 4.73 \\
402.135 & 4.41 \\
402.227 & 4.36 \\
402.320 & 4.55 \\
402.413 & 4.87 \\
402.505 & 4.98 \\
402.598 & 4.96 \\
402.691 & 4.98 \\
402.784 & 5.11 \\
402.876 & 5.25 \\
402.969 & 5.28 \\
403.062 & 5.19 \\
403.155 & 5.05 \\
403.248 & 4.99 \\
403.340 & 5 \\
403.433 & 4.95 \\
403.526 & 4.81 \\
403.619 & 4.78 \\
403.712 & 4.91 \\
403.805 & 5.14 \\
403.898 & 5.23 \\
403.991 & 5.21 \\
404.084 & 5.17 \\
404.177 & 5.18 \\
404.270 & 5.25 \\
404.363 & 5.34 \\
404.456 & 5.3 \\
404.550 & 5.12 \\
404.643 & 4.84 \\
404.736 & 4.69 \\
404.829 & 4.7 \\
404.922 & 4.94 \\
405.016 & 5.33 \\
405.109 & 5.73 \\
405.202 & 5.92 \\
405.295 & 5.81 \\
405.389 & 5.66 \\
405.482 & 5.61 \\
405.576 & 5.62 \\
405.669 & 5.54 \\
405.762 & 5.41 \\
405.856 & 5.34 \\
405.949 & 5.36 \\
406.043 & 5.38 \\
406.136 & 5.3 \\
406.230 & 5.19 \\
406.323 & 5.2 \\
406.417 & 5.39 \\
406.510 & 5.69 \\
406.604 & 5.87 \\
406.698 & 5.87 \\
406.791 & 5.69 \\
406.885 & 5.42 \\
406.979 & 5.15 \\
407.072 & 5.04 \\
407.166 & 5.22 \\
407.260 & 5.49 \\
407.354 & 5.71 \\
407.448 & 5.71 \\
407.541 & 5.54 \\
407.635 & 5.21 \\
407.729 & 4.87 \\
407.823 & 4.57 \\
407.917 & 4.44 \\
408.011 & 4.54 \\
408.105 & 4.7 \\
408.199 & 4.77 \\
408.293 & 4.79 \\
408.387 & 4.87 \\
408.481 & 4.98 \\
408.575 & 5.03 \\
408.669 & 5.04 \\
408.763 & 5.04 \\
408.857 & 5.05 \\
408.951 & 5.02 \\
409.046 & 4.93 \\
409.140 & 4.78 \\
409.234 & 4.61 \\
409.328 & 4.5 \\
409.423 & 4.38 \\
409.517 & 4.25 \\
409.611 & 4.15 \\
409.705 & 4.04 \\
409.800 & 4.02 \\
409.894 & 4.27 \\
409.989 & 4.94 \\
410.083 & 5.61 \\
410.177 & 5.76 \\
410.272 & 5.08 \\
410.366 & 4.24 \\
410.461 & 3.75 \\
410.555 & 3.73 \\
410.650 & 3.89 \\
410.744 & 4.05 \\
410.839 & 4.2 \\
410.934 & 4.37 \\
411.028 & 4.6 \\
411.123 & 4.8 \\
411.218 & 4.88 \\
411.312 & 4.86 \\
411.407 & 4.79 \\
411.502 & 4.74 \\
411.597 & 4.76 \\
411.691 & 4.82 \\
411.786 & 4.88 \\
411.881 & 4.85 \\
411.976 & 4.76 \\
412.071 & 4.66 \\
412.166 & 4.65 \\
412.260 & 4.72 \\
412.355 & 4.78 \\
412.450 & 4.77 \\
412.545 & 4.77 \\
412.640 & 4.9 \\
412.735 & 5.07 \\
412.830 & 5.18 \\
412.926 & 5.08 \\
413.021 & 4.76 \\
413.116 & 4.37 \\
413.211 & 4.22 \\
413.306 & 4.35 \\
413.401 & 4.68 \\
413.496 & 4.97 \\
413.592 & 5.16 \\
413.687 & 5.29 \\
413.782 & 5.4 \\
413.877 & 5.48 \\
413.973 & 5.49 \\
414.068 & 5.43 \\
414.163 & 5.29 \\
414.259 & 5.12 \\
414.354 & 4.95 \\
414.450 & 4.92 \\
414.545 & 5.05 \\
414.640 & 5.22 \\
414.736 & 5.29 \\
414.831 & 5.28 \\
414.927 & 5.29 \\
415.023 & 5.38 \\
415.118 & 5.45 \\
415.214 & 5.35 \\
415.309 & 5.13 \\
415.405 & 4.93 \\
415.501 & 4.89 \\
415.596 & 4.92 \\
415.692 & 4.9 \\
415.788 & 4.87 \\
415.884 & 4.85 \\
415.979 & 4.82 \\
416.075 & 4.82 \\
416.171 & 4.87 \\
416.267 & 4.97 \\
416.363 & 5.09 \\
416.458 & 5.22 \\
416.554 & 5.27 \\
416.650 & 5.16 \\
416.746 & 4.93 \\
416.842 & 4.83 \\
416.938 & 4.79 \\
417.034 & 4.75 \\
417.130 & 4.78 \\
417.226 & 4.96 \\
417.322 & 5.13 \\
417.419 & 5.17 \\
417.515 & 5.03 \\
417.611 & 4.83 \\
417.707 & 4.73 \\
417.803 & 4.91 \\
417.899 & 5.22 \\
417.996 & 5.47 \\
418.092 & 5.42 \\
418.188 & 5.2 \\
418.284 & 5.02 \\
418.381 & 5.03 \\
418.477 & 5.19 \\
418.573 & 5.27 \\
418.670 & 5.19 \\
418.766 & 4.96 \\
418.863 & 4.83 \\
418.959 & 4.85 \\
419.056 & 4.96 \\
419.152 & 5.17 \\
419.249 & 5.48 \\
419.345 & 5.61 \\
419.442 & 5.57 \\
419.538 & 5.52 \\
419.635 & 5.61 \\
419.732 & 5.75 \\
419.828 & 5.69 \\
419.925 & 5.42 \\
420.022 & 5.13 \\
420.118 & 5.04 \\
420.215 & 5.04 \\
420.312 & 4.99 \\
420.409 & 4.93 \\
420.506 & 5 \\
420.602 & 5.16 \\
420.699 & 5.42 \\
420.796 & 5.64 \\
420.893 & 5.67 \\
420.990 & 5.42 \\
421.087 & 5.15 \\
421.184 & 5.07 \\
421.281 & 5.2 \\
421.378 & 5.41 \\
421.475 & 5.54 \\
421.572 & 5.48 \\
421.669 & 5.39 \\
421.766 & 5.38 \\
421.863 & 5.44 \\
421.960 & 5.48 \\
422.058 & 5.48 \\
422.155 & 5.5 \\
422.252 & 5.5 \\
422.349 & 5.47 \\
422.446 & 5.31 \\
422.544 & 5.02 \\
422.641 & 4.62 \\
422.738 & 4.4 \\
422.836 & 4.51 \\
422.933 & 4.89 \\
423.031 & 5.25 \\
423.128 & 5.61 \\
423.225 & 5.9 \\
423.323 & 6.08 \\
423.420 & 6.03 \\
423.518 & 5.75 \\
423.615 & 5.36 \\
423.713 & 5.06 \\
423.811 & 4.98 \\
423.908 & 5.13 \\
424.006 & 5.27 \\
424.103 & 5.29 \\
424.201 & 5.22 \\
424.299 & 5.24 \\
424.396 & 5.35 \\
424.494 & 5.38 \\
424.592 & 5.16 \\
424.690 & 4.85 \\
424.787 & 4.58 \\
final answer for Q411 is 0.19 nm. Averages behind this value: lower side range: 4.57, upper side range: 5.07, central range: 4.65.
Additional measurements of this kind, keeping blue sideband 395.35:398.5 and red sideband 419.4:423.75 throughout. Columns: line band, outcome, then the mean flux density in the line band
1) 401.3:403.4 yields -0.26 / 5.07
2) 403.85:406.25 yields -0.36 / 5.32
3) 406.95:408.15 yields -0.09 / 5.09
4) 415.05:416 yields 0.01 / 5.03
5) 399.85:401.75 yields -0.32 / 5.19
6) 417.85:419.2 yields 0.02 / 5.13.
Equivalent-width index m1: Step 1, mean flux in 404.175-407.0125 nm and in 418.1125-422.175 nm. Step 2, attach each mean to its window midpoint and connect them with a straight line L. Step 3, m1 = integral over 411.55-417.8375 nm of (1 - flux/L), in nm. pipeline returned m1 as 0.41 nm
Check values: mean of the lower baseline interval 5.39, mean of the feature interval 4.98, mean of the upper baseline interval 5.29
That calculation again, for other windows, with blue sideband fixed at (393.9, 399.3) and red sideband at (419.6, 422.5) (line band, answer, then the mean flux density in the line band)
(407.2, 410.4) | 0.06 nm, 4.85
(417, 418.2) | 0.04 nm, 5.04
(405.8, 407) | -0.14 nm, 5.45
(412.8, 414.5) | 0.03 nm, 5.01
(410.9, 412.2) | 0.08 nm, 4.75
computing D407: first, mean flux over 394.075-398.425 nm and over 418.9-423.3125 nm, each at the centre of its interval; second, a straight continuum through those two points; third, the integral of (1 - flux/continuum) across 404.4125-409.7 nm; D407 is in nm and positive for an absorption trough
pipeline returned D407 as -0.37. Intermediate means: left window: 4.43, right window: 5.3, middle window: 5.14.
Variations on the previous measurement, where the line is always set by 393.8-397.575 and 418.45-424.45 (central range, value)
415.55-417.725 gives 0.08 nm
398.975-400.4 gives -0.13 nm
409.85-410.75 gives 0.06 nm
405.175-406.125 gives -0.16 nm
